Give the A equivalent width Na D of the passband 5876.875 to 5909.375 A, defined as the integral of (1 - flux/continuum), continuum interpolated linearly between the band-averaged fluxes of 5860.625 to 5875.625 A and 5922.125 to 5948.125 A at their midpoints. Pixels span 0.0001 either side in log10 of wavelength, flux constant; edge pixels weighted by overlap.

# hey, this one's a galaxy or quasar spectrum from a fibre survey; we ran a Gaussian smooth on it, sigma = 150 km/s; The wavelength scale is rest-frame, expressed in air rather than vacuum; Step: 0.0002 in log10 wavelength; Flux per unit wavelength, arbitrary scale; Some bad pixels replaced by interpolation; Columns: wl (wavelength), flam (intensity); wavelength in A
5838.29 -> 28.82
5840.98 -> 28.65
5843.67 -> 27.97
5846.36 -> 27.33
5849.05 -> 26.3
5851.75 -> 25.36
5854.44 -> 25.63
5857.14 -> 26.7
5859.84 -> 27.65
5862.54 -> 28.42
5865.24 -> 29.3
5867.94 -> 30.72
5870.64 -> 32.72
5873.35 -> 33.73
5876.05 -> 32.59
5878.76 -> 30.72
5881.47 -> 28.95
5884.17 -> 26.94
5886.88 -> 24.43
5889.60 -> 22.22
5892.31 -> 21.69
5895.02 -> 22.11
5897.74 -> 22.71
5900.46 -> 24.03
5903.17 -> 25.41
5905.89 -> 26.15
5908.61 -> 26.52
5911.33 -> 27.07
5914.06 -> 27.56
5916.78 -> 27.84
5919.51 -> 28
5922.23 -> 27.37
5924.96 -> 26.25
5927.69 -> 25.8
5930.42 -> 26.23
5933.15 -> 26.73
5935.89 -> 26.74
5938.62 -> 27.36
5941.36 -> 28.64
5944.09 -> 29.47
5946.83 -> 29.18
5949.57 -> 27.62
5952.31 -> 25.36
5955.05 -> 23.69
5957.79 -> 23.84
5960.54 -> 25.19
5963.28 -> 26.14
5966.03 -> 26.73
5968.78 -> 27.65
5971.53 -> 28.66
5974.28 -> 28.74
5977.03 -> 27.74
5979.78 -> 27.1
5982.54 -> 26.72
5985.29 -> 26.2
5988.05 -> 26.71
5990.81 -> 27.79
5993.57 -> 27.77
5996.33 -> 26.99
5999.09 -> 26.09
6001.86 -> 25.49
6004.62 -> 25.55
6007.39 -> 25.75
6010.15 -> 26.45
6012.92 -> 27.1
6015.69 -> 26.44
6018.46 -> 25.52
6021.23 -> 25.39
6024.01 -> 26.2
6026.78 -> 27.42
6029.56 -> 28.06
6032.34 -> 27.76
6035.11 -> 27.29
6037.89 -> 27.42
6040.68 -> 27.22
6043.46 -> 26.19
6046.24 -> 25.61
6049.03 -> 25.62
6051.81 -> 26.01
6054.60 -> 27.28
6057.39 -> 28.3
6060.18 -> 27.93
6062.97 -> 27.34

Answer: 4.8 A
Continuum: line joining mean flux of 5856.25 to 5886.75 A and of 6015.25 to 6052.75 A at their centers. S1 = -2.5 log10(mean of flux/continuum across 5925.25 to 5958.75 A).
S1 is 0.06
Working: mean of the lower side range 29.7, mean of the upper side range 26.6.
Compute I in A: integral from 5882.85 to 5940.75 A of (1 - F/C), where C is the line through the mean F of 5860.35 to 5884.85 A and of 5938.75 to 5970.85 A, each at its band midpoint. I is 5.9 A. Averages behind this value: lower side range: 30.5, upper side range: 26.7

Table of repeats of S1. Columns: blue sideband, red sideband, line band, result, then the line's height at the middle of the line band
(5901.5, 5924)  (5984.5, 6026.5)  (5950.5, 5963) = 0.080 mag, 26.7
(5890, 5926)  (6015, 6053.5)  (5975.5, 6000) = -0.035 mag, 26.2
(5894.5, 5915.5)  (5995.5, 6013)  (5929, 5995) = -0.050 mag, 25.8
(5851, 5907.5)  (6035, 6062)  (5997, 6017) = 0.031 mag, 26.9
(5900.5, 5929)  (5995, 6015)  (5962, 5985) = -0.041 mag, 26.4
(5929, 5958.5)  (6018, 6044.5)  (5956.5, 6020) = 0.011 mag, 26.9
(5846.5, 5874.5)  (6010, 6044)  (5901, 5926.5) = 0.047 mag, 28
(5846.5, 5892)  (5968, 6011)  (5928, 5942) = 0.021 mag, 27.5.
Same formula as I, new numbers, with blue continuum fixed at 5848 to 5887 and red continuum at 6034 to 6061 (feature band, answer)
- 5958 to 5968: 0.7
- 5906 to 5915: 0.5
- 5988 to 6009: 0.7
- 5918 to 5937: 1.0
